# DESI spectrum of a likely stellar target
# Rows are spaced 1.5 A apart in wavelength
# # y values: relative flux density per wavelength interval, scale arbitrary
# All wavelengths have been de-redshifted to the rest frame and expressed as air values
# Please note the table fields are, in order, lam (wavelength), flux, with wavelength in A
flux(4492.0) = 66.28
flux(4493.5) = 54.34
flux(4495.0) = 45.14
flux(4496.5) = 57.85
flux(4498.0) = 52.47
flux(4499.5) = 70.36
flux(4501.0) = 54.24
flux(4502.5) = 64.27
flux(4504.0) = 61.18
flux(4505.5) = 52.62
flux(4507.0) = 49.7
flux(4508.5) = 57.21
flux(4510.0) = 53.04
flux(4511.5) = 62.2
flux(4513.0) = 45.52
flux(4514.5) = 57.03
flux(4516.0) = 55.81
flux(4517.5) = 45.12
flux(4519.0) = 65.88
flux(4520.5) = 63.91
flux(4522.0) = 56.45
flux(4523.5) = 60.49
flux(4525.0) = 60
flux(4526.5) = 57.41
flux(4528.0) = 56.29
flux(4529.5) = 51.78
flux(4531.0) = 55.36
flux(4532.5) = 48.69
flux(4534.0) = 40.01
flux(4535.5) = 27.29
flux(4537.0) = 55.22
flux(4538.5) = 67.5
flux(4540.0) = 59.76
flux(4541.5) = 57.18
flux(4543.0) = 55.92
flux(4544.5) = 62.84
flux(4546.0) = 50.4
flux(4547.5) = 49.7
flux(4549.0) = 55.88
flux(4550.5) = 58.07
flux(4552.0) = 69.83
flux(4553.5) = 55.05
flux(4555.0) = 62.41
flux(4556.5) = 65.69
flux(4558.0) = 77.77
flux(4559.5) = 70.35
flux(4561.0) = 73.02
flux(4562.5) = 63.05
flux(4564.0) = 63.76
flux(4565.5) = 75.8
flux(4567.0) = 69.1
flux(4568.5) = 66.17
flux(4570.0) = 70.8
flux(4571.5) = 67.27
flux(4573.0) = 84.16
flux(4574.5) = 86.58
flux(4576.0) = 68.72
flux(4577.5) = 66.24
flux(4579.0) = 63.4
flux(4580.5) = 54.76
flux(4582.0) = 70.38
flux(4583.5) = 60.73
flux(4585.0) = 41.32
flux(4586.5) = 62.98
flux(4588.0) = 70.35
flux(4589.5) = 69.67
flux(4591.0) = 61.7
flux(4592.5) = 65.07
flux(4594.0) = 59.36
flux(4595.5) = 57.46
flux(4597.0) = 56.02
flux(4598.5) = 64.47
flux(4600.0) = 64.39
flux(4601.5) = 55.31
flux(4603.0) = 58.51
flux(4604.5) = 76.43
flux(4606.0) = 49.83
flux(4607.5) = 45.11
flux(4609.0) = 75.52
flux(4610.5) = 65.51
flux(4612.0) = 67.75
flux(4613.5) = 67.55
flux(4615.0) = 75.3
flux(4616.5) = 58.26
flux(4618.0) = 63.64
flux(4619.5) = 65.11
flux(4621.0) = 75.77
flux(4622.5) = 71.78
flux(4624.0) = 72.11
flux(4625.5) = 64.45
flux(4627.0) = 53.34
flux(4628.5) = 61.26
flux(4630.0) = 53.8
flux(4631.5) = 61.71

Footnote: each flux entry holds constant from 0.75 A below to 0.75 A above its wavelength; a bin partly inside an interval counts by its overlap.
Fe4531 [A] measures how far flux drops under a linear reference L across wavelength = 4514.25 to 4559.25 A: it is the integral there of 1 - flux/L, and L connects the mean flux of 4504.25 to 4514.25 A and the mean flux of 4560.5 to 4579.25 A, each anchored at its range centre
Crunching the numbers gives 3.3 A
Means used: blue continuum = 54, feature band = 57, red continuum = 70.8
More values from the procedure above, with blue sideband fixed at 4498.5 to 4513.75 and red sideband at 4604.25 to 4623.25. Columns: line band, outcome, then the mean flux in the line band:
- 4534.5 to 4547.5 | 1.27 A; 54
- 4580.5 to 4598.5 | 0.71 A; 61.2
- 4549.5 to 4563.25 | -1.10 A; 66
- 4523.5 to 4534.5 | 0.97 A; 53.6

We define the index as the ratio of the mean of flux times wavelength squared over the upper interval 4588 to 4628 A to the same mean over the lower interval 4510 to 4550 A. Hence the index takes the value 1.2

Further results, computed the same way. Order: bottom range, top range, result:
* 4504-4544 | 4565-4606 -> 1.22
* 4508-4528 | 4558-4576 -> 1.29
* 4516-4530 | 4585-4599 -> 1.11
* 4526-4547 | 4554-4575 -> 1.35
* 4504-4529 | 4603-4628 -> 1.21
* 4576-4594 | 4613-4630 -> 1.07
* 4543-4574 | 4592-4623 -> 0.99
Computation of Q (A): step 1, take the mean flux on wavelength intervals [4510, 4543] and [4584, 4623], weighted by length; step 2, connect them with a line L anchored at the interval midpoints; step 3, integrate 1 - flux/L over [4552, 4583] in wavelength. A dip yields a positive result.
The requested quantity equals -5.0 A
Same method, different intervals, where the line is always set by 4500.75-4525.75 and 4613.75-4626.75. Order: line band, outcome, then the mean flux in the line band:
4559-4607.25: -0.9 A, 65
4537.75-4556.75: 0.4 A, 59.1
